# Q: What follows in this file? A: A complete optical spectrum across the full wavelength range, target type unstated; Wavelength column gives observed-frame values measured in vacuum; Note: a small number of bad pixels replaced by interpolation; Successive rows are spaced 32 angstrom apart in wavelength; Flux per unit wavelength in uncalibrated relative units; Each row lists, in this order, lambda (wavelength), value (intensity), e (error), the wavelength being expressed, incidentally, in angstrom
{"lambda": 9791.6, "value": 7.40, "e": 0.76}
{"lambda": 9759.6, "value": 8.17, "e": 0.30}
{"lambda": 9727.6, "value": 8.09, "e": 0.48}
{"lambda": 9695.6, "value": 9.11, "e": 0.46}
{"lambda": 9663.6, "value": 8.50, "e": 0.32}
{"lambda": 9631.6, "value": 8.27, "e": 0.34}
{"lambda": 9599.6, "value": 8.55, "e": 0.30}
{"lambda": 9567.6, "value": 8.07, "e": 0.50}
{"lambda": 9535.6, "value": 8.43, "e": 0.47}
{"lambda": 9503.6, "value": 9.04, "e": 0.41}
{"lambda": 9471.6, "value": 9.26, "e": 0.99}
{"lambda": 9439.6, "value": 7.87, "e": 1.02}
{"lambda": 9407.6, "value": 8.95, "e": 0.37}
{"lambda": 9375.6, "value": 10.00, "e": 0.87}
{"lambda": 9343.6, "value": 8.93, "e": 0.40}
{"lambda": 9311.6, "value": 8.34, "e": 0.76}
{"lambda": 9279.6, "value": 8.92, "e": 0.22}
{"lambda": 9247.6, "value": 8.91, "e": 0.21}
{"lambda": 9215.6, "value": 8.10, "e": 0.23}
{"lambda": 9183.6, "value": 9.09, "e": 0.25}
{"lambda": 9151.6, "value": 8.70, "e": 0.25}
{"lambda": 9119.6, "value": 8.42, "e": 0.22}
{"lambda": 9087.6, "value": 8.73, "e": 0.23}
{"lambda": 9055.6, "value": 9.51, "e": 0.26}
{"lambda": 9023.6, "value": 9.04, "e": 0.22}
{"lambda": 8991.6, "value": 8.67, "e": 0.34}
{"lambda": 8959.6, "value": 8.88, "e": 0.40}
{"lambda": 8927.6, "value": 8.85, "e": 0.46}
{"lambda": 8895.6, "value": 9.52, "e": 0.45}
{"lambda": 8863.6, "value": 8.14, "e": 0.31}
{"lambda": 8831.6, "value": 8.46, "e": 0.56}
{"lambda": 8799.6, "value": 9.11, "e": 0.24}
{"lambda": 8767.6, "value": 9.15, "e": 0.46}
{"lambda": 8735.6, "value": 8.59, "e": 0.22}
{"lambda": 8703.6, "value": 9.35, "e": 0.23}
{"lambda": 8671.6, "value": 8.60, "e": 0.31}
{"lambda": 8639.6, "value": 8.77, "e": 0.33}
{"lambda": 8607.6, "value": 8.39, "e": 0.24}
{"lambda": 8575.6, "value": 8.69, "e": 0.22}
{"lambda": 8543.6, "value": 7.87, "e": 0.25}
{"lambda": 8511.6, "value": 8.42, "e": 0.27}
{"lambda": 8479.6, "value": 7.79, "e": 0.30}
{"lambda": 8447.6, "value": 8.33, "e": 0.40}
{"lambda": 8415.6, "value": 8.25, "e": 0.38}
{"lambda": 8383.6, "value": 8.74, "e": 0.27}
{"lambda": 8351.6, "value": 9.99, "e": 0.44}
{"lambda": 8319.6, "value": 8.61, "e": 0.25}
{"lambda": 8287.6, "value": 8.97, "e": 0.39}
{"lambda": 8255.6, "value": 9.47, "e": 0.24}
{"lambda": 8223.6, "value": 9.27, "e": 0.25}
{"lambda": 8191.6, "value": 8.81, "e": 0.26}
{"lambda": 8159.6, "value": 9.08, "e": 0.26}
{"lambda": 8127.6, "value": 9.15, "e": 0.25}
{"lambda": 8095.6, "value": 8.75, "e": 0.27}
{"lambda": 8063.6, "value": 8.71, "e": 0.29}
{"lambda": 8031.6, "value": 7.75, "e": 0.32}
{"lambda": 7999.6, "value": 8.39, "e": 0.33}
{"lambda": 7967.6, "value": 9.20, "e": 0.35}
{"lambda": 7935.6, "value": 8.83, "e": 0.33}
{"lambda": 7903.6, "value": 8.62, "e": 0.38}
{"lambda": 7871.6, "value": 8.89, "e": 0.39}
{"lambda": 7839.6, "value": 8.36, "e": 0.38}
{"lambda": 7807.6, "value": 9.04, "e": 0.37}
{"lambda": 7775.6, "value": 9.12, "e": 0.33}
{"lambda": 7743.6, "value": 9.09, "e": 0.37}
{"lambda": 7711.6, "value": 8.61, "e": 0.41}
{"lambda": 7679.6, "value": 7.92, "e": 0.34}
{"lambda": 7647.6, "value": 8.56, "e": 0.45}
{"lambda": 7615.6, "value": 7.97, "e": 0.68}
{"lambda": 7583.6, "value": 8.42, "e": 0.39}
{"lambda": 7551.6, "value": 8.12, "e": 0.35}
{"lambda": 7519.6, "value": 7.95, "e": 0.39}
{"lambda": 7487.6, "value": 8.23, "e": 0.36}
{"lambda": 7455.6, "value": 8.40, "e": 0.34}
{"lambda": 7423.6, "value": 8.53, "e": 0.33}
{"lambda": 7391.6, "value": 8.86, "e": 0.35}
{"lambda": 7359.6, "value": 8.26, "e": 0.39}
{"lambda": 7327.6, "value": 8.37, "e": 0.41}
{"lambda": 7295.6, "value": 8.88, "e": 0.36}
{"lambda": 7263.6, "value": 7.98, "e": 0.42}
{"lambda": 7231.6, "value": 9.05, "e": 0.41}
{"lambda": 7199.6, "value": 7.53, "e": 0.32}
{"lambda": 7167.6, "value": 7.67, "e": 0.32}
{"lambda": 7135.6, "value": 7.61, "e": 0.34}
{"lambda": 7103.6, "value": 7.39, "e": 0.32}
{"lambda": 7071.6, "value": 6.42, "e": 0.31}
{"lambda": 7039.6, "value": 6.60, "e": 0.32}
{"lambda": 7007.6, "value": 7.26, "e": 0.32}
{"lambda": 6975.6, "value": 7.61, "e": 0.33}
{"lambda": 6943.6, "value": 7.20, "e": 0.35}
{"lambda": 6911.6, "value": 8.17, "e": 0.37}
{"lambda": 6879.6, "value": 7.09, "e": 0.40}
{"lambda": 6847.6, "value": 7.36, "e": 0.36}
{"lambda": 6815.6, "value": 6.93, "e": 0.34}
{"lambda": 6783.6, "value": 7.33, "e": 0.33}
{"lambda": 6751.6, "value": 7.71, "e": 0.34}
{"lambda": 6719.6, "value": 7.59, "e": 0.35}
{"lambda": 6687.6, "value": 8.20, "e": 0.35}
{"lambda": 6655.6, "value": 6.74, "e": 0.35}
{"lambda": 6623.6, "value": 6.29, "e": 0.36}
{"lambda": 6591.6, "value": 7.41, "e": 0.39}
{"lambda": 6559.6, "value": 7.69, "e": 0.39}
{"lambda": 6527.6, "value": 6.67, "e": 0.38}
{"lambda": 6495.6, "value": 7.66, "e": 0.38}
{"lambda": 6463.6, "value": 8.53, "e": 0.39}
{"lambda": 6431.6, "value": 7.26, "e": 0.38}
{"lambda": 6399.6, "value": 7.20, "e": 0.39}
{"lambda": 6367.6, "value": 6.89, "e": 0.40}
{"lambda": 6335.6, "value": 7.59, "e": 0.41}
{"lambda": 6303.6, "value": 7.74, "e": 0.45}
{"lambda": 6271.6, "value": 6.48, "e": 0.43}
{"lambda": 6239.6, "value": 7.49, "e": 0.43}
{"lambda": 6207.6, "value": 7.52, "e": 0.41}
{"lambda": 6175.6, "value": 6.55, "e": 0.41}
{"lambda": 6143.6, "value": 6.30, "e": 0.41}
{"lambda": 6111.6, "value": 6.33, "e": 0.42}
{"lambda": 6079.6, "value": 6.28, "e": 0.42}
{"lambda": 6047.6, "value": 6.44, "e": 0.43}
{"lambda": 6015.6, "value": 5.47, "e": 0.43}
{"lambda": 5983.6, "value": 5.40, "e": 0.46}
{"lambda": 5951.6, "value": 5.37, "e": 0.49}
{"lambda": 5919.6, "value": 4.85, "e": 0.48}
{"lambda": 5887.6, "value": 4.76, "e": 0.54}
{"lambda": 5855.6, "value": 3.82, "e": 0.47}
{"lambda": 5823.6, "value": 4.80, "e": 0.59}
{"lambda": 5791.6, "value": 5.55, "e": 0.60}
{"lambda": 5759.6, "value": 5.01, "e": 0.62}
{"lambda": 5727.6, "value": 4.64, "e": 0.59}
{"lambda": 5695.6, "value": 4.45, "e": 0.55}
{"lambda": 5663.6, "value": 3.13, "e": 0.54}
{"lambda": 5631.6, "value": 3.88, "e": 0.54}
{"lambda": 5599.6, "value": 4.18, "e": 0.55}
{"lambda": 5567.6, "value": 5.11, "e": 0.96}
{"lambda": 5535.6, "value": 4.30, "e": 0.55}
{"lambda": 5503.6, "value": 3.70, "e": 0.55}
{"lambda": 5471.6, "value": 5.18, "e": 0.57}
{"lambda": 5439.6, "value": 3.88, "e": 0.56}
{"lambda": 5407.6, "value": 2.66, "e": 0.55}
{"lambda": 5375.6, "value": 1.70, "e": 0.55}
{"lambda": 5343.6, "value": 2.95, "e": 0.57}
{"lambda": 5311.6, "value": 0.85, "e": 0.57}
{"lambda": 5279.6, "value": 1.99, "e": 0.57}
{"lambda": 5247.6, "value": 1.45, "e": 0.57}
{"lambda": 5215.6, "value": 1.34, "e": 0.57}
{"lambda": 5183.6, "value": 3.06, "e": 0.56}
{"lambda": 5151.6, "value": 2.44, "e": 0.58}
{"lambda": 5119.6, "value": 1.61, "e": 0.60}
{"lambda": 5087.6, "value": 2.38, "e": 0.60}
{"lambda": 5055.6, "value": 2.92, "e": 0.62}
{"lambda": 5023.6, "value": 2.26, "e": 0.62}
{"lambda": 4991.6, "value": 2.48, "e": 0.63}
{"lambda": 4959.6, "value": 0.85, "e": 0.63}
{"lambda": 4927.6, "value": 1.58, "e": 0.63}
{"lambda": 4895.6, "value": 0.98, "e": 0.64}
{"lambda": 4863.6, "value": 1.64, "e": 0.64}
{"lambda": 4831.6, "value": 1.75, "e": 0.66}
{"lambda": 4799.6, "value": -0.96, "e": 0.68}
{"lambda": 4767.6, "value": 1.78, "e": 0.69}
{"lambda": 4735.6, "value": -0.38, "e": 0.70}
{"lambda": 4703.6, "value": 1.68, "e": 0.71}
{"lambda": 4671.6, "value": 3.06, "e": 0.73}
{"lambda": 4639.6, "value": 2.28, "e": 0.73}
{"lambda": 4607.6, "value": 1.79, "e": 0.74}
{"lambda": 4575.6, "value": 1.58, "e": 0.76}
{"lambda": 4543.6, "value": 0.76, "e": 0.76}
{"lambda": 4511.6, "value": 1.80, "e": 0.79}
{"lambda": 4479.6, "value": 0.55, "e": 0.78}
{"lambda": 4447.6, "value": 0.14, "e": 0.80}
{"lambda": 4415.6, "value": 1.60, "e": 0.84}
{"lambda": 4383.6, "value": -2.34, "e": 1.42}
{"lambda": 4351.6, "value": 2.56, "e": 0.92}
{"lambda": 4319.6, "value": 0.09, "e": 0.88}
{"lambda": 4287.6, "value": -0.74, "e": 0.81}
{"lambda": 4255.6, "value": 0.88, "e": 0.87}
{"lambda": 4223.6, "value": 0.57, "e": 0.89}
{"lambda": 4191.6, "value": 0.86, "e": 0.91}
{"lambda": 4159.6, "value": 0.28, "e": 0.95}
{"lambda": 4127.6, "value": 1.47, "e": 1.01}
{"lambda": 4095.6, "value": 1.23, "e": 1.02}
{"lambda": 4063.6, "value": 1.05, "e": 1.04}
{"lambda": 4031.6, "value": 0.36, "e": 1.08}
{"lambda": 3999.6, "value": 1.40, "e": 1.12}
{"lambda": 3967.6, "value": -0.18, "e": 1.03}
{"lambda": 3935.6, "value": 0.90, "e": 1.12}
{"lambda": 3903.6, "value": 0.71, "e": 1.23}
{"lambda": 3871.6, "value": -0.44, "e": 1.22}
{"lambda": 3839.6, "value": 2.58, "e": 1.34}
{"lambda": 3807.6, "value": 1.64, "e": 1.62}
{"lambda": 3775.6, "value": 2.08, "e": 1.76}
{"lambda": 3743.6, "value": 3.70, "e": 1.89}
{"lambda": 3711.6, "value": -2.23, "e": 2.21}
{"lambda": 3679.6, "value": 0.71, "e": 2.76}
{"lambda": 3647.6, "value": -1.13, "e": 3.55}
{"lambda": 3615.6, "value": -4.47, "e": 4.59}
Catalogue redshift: 0.364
